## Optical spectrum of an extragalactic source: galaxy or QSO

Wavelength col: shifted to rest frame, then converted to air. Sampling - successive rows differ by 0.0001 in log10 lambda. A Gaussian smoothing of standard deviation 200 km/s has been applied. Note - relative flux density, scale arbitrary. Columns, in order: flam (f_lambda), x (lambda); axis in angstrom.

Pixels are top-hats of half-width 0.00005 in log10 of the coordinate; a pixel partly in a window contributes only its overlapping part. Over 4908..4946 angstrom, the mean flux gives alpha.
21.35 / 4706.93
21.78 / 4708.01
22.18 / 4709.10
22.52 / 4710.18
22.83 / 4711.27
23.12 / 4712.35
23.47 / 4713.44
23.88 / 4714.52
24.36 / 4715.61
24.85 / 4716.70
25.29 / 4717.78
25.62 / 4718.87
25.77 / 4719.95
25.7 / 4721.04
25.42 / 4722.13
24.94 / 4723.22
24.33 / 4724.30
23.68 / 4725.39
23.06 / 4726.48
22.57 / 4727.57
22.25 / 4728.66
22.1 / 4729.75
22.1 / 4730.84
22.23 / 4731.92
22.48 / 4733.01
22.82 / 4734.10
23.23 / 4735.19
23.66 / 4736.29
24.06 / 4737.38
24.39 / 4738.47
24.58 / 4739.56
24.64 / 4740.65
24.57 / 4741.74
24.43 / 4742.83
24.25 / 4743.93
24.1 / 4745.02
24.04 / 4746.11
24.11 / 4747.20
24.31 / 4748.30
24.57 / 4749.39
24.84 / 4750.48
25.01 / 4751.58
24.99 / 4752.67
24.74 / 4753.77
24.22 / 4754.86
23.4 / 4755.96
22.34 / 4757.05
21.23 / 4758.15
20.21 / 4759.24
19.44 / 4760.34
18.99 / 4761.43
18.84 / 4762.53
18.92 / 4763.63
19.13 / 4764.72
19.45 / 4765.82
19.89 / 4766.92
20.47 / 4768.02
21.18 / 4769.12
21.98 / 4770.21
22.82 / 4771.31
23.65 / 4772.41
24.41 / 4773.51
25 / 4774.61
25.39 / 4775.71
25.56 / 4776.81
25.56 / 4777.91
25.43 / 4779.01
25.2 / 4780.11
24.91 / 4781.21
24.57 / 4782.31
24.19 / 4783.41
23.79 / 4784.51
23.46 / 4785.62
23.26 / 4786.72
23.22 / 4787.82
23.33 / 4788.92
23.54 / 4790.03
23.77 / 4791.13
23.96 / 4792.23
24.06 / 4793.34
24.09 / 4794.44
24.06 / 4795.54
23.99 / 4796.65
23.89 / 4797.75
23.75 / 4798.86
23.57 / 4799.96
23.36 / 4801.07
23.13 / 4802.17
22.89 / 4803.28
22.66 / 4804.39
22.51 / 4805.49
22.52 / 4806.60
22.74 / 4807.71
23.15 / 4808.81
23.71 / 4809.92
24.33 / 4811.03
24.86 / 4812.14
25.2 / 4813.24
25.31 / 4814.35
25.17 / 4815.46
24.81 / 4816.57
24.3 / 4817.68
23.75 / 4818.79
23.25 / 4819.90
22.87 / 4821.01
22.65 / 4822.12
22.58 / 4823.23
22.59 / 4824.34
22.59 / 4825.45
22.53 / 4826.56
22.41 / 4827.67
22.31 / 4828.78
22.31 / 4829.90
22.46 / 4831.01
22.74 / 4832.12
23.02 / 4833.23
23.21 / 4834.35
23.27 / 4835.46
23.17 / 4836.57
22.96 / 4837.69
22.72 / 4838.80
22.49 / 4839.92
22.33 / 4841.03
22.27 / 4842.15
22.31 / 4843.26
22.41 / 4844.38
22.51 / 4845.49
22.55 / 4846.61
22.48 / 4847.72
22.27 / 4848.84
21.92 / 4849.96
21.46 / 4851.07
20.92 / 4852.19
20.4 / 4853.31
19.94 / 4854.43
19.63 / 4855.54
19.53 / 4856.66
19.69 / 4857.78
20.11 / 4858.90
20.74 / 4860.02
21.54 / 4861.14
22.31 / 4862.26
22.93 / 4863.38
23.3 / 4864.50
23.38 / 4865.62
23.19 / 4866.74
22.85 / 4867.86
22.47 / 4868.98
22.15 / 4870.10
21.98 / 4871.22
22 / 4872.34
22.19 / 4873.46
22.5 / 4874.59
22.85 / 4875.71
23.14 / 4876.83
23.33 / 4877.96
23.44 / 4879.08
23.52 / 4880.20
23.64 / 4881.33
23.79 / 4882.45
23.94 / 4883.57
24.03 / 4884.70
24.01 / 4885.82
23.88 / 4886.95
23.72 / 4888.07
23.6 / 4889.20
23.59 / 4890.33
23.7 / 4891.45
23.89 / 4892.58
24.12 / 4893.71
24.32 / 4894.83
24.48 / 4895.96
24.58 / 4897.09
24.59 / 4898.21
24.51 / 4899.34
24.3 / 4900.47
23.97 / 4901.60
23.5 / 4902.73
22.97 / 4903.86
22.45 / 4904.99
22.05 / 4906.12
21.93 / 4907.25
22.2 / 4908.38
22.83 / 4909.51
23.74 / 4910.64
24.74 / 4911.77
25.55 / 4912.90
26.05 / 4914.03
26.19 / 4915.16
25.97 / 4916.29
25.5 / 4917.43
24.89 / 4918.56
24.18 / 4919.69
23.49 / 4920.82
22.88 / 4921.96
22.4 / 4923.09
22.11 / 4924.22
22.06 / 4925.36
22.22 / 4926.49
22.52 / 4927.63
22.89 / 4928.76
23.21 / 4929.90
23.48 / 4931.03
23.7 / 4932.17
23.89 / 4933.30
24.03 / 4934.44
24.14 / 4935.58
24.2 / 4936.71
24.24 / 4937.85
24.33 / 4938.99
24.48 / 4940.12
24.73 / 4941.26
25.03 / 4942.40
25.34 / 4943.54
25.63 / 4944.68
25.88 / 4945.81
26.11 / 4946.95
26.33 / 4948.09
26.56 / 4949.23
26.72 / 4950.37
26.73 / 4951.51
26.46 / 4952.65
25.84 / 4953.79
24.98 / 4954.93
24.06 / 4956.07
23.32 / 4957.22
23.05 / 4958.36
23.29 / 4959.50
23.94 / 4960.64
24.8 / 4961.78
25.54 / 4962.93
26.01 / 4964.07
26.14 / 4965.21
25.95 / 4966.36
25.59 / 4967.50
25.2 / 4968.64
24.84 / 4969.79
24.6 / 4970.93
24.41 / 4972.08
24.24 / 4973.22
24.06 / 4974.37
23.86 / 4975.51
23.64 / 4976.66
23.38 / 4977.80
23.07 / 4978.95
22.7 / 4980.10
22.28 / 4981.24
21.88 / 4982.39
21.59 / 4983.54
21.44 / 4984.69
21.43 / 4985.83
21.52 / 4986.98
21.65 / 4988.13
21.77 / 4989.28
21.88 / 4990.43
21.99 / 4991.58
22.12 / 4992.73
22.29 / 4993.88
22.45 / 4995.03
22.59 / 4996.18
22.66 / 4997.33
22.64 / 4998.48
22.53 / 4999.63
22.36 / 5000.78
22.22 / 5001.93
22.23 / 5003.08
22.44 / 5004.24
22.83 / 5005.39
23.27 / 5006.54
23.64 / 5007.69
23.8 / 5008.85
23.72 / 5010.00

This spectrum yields 24.1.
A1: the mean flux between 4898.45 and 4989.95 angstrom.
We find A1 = 24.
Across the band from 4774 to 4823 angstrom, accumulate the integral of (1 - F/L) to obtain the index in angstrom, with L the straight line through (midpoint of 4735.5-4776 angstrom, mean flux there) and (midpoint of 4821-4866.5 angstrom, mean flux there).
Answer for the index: -3.2 angstrom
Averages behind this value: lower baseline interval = 22.9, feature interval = 24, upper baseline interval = 22.1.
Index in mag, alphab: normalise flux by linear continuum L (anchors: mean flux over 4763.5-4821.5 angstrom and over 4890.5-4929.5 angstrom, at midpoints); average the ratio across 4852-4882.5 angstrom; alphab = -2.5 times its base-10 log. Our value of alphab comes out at 0.08 mag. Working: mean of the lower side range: 23.5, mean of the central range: 22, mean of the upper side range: 23.8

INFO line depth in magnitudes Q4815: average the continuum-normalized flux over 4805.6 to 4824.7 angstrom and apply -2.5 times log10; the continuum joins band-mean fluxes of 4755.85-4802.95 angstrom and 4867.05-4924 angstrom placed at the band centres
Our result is -0.03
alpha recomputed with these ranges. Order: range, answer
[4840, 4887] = 22.3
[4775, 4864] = 23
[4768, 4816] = 23.8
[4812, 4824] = 24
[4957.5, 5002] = 23.3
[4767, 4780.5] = 23.7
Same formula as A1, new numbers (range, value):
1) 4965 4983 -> 24.1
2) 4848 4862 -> 20.7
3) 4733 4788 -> 23.2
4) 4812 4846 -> 23.1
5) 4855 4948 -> 23.5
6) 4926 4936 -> 23.3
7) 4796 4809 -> 23.2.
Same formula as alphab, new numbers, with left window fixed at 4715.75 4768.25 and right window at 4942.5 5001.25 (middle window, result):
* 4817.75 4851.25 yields 0.04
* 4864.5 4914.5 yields 0.01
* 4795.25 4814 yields -0.01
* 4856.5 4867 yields 0.09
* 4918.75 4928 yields 0.04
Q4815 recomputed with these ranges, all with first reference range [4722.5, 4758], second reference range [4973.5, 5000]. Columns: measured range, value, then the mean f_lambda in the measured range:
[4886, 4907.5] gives -0.04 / 23.7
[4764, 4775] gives 0.09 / 21.7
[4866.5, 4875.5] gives 0.03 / 22.4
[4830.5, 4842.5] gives 0.02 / 22.8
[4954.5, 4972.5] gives -0.10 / 24.7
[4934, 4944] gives -0.08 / 24.5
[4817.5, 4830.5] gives 0.02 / 22.8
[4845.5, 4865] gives 0.09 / 21.3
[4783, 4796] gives -0.01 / 23.7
